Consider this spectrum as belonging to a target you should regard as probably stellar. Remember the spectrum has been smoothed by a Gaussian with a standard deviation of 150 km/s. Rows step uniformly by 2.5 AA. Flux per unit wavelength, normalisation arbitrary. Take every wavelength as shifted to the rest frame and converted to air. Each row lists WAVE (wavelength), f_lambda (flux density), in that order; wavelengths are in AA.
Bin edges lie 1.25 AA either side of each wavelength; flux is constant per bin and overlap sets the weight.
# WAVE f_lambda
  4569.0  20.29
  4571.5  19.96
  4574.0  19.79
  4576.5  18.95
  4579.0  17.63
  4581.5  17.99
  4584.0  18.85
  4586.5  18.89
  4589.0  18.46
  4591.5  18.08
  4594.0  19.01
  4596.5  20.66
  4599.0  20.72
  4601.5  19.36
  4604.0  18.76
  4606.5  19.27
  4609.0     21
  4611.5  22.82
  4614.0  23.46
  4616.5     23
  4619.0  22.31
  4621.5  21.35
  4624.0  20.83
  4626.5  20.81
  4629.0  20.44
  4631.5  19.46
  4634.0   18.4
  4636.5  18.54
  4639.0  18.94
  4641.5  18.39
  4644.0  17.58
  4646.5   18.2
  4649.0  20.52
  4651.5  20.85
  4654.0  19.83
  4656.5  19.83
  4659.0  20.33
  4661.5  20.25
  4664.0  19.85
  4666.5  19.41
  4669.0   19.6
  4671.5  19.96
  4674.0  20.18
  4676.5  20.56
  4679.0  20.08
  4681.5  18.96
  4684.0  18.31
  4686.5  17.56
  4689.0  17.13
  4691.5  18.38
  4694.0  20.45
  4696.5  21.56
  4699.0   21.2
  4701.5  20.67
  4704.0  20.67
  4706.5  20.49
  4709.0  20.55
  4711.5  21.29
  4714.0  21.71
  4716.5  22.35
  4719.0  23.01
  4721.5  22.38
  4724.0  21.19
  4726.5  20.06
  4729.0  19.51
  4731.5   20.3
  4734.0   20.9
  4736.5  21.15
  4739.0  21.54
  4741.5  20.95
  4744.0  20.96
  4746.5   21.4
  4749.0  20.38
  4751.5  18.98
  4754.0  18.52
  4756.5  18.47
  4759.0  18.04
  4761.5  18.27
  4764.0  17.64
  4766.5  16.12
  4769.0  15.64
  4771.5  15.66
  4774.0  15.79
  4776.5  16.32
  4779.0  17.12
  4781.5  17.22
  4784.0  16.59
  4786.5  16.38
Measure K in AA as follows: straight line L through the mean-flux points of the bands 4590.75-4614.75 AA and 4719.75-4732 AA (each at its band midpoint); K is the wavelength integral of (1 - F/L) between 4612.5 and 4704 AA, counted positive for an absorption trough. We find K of 2.6 AA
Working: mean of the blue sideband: 20.3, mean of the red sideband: 20.8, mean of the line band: 19.9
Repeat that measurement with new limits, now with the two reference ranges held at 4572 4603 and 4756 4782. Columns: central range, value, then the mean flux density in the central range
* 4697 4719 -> -4.5 AA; 21.2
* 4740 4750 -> -2.2 AA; 21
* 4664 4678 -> -1.5 AA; 19.9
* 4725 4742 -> -3.3 AA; 20.6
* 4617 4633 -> -2.0 AA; 20.9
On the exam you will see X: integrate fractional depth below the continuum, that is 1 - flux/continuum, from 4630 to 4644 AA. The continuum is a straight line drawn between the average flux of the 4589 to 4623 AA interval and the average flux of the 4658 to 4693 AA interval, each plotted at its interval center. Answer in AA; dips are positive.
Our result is 1.0 AA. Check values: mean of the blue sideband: 20.7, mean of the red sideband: 19.3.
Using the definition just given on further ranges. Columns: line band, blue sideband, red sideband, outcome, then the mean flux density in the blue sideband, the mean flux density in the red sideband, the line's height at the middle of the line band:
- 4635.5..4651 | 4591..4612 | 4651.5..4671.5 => 0.9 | 19.9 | 19.9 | 19.9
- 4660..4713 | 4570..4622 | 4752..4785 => -4.1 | 20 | 17.1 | 18.5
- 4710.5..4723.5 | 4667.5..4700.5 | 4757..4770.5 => -2.5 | 19.5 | 17.2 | 18.6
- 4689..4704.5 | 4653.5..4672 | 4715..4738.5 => 0.3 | 19.9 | 21.2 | 20.6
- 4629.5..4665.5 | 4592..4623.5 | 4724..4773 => 1.8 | 20.9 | 19.2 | 20.4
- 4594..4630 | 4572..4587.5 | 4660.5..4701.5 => -3.7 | 18.7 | 19.6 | 19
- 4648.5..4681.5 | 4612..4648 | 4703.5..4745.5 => 0.8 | 20.2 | 21.1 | 20.5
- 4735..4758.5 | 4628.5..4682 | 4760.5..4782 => -4.0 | 19.5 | 16.6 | 17.2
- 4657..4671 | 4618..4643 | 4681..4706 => -0.1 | 19.9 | 19.5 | 19.7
